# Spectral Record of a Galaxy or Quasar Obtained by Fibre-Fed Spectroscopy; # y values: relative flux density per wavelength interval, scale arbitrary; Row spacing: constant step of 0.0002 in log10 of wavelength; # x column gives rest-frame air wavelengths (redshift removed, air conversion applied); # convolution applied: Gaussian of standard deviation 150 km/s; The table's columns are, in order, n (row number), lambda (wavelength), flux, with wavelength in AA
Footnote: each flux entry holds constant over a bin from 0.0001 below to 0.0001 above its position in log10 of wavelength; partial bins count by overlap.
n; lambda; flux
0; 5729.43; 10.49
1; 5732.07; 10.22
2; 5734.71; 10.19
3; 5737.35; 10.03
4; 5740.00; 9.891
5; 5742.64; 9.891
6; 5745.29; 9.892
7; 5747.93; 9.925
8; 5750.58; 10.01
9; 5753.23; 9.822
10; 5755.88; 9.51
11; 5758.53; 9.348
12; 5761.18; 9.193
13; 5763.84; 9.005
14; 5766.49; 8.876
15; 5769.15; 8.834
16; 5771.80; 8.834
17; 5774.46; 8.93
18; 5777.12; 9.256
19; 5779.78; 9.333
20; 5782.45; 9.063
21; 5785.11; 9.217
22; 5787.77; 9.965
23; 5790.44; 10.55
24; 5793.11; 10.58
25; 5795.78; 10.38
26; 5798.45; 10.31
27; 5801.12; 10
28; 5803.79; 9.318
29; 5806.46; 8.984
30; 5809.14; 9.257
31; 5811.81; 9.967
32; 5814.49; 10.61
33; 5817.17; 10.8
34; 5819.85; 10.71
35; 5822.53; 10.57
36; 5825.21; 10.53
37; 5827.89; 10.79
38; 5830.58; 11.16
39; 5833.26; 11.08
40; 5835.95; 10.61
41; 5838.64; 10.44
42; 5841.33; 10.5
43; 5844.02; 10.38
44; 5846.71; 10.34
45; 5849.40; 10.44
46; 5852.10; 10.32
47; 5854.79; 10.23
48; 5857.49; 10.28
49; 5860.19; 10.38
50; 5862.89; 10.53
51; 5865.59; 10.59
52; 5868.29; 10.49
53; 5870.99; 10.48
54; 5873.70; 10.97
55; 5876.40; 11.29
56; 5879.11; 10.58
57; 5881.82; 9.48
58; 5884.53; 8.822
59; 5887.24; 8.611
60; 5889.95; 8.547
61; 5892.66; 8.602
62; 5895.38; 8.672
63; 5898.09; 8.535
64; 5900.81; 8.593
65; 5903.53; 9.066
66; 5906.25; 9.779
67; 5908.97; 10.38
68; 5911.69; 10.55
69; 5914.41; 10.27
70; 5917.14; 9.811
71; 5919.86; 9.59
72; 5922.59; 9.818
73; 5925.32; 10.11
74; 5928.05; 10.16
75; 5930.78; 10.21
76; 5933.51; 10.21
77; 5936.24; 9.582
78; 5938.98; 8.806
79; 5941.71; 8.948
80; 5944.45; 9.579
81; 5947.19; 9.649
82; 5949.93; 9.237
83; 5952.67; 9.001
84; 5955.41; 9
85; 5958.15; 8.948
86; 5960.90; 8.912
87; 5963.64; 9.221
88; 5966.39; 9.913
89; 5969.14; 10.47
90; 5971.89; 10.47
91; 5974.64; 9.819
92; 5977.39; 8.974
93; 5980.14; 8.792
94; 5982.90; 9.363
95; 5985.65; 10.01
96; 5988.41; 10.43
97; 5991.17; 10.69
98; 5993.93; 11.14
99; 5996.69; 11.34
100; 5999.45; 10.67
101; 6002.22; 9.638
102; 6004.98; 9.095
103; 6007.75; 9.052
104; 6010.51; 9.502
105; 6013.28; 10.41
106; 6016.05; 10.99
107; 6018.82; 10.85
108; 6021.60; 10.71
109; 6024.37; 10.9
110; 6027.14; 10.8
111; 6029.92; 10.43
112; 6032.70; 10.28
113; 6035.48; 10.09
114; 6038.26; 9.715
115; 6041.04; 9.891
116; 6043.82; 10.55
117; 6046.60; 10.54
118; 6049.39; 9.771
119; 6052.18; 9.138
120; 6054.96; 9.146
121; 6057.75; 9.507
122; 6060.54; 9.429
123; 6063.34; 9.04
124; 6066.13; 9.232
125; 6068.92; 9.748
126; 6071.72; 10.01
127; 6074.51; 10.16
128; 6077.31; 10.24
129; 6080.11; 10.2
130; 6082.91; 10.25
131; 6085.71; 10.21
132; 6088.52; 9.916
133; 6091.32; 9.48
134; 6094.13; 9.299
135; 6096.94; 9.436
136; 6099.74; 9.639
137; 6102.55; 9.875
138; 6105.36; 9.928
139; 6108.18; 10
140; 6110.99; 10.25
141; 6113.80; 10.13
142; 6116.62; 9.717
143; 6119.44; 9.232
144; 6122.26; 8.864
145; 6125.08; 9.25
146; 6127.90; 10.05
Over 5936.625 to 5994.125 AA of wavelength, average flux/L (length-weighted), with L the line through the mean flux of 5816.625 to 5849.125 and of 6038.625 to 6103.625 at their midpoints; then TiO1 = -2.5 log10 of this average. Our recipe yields 0.07 mag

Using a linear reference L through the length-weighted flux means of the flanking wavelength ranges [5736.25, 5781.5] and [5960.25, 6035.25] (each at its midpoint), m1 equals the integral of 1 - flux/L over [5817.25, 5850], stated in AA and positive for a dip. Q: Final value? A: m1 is -3.4 AA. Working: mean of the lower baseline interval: 9.44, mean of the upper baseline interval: 10.1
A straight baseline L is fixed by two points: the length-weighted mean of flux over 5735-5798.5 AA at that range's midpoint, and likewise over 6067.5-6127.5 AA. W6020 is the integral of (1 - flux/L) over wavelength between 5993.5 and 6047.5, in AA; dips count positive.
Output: -3.07 AA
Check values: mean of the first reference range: 9.6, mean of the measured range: 10.3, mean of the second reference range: 9.81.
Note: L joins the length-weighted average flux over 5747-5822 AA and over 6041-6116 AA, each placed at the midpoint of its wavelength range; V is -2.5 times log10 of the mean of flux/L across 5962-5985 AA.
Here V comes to 0.01 mag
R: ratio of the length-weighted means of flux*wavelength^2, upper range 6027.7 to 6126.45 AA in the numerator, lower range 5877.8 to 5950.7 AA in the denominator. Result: 1.1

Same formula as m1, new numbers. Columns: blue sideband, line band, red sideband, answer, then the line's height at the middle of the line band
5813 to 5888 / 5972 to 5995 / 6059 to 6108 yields 0.32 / 10.1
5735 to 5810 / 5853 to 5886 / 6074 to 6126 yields -2.36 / 9.65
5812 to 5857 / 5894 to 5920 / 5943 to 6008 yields 1.58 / 10.1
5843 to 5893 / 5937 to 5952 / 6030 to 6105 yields 1.12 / 9.99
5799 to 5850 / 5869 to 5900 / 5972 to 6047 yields 2.34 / 10.3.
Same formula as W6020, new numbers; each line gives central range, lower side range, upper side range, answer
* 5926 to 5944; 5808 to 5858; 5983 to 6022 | 1.21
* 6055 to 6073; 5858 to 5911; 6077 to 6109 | 0.68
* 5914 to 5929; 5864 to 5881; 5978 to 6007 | 0.72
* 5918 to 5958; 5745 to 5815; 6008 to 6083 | 1.23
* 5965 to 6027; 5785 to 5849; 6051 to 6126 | -1.64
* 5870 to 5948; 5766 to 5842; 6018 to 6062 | 3.08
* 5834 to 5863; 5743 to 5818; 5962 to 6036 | -1.84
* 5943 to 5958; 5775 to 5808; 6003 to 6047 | 1.19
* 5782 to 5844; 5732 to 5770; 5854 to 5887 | -1.76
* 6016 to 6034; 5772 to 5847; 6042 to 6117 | -1.49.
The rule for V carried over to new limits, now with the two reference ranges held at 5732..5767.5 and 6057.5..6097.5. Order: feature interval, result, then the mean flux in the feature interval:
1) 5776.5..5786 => 0.06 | 9.21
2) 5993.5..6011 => -0.03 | 10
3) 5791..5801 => -0.07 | 10.4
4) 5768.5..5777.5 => 0.09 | 8.95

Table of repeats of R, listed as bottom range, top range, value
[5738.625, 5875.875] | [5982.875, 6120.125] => 1.08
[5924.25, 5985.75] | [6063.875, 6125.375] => 1.07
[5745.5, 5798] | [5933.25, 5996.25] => 1.08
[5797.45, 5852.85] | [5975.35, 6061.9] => 1.04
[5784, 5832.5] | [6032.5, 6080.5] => 1.04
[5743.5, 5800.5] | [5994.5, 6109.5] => 1.15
